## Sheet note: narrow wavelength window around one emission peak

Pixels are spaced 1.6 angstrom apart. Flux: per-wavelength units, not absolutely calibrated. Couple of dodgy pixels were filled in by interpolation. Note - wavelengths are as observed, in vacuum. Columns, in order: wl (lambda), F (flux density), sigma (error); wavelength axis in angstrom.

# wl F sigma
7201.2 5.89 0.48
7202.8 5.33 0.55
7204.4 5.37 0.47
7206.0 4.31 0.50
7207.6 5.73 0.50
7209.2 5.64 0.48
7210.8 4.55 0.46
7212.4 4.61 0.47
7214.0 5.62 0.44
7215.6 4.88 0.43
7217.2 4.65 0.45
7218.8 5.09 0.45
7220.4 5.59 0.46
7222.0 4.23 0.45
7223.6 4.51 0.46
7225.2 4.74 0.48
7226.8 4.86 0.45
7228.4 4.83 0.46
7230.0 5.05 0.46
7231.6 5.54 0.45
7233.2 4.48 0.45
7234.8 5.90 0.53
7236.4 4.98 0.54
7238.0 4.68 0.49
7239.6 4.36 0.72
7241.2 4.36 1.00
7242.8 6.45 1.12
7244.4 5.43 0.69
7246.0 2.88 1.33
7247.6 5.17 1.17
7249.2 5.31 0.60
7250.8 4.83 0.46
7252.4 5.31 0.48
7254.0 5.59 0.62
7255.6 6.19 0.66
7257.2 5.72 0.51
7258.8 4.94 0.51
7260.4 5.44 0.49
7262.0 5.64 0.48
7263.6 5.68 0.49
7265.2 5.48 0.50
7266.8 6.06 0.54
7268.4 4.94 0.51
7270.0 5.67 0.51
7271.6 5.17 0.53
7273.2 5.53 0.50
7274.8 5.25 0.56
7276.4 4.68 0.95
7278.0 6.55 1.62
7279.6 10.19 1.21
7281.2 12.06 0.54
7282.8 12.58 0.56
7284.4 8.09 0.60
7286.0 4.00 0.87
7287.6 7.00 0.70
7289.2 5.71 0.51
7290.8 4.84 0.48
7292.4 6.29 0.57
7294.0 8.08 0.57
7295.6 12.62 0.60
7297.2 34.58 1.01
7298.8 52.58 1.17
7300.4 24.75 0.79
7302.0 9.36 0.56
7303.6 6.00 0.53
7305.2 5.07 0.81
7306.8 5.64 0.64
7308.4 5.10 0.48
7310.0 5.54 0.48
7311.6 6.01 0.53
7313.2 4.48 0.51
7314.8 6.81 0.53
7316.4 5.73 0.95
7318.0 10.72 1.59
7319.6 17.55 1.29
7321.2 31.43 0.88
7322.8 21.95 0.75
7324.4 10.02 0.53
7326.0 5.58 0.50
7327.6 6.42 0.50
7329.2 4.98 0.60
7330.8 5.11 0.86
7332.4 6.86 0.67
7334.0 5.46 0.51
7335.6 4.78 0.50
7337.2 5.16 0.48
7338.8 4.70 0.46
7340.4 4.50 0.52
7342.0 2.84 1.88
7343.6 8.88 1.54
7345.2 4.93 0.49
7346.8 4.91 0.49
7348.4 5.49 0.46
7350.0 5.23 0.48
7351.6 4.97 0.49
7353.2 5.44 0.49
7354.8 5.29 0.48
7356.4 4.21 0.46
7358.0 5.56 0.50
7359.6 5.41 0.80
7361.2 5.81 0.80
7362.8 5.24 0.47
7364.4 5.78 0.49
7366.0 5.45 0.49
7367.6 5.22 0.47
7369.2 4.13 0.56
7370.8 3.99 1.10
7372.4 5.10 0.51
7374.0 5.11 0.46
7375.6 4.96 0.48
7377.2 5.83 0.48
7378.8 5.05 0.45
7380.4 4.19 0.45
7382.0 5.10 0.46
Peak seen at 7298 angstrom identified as Halpha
